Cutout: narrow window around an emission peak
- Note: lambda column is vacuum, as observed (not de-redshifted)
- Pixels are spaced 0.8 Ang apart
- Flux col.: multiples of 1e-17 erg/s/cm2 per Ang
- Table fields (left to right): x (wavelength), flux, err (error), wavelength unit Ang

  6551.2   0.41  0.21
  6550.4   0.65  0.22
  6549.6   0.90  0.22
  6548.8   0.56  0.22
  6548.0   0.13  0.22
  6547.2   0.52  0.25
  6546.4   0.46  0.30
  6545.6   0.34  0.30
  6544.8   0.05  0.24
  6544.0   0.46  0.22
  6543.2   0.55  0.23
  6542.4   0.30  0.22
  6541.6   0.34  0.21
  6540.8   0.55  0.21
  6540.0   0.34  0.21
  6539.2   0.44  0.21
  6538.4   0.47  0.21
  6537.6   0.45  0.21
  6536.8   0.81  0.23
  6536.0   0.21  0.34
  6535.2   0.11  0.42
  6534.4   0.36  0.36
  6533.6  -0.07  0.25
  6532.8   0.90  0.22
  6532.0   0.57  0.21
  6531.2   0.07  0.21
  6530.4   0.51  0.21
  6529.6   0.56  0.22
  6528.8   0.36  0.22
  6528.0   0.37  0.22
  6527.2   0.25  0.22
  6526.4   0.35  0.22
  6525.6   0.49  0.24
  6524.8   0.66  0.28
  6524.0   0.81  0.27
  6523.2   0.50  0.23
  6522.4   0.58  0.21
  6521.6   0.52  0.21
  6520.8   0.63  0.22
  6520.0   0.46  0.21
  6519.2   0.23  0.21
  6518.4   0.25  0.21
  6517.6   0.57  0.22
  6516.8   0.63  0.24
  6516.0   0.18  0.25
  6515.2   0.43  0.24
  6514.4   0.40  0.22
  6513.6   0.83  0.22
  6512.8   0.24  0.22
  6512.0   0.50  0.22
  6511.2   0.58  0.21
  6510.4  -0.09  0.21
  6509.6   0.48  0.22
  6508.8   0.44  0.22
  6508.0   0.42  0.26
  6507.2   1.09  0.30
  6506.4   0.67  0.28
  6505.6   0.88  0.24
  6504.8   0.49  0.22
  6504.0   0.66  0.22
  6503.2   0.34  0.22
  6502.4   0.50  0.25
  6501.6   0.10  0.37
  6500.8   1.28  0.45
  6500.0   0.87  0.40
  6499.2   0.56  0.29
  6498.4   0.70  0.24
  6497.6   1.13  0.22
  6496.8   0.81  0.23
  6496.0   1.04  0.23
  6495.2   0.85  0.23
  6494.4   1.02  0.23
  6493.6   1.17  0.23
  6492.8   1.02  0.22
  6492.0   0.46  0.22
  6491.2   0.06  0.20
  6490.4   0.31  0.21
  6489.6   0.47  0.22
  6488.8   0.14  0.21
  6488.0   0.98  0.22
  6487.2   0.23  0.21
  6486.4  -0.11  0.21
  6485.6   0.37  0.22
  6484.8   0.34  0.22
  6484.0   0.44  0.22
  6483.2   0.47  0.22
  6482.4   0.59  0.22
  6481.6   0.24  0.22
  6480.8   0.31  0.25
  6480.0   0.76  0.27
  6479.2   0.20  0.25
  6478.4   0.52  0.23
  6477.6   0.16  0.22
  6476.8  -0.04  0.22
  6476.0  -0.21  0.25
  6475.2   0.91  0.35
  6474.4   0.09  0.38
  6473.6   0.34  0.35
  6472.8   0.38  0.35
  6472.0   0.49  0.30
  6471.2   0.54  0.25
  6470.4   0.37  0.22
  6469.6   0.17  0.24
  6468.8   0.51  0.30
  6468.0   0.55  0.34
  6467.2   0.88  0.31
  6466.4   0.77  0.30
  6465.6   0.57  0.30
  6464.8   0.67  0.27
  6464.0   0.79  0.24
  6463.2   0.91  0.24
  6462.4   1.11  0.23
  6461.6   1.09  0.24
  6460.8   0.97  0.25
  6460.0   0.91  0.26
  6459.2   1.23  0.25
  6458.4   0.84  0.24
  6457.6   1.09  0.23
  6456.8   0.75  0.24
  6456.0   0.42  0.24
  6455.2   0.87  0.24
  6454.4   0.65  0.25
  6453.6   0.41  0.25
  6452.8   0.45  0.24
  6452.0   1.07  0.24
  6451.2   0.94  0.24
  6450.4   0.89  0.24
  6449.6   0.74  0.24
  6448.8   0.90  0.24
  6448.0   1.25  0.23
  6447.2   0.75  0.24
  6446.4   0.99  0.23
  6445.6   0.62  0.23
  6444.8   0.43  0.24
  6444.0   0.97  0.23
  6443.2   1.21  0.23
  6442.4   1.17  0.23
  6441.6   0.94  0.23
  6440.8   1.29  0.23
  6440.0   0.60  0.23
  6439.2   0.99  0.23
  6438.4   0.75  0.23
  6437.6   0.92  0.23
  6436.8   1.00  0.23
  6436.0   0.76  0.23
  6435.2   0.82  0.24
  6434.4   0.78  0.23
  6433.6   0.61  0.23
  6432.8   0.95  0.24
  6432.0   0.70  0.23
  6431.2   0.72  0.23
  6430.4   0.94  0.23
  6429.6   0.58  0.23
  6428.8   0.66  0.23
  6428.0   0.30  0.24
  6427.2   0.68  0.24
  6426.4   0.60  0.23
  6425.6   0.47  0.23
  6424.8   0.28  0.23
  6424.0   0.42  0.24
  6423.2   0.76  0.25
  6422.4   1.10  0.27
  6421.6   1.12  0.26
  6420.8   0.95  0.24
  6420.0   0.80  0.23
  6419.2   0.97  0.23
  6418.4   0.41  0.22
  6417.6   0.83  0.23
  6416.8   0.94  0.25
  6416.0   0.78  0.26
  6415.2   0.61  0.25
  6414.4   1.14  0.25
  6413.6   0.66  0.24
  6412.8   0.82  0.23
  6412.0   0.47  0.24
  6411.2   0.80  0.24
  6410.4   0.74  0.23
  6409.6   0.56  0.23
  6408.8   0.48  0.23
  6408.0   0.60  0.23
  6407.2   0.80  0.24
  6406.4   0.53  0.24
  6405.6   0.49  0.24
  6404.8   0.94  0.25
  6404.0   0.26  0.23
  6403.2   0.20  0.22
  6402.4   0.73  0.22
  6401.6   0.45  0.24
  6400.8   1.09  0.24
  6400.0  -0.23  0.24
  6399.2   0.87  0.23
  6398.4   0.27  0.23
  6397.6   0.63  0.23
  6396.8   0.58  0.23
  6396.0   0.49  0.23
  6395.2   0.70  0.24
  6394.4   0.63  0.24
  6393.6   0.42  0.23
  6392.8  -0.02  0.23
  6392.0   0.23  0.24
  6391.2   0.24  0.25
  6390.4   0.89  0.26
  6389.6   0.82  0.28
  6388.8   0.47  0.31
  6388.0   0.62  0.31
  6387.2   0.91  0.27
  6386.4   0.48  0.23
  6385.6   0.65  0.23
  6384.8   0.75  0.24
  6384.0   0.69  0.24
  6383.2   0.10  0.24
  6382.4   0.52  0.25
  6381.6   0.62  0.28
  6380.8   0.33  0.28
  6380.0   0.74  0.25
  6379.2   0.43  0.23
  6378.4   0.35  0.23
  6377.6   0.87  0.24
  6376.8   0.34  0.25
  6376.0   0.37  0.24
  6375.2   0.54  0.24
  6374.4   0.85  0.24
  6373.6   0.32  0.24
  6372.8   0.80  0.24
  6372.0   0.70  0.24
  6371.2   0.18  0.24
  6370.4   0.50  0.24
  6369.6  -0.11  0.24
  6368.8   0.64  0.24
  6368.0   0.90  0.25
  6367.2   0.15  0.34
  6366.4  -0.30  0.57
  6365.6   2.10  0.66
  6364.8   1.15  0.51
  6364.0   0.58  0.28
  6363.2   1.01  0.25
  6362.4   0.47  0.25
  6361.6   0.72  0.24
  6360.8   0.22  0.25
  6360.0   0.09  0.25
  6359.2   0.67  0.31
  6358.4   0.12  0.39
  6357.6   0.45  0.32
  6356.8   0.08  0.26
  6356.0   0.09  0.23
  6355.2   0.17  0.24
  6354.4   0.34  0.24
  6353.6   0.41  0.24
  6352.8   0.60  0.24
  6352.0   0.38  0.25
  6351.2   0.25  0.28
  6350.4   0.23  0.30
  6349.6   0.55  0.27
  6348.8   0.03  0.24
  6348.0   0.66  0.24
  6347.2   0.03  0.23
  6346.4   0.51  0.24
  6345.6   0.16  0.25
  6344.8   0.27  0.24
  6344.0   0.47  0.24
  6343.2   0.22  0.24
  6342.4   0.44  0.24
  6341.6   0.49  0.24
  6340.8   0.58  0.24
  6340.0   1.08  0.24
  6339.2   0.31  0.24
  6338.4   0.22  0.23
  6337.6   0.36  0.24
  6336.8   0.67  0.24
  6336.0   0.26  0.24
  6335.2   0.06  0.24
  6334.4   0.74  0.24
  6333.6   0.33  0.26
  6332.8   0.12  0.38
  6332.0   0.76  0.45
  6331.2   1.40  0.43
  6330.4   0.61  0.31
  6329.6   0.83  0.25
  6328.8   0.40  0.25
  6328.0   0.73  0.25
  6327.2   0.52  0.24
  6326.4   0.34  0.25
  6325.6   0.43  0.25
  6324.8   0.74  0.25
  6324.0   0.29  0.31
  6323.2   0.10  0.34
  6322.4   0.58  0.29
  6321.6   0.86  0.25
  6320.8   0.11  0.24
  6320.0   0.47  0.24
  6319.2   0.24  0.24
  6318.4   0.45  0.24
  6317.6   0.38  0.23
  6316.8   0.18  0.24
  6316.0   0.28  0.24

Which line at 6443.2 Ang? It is C IV 1549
